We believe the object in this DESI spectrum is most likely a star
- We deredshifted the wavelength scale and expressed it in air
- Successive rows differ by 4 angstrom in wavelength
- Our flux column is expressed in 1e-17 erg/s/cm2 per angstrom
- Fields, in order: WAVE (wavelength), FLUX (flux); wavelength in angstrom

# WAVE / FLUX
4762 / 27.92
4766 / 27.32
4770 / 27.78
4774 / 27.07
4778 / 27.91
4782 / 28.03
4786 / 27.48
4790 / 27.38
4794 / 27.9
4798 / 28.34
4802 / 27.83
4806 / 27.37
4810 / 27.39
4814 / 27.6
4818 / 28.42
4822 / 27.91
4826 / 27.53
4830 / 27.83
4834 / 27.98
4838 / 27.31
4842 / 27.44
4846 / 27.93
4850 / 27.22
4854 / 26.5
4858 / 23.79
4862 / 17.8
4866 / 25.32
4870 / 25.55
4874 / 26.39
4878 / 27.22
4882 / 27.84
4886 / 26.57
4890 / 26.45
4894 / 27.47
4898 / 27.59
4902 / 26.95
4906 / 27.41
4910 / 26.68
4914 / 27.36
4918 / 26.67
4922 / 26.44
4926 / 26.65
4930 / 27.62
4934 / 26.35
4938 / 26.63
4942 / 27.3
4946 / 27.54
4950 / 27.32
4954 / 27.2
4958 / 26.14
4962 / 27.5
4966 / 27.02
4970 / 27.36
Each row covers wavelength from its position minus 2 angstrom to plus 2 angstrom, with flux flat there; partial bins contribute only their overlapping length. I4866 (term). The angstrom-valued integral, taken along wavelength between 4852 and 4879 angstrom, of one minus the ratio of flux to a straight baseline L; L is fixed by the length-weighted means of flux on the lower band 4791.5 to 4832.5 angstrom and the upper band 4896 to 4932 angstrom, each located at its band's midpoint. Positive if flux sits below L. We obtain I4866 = 2.8 angstrom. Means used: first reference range 27.8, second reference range 27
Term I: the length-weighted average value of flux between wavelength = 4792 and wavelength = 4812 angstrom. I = 27.8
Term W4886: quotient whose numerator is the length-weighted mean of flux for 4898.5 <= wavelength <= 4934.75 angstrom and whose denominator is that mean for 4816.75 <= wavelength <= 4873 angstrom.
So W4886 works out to 1.0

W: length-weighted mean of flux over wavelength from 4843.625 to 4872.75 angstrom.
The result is 24.9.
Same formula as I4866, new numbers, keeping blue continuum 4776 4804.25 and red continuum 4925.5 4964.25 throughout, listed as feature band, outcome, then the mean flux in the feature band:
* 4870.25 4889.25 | 0.37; 26.8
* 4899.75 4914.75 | 0.08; 27.1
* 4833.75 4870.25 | 2.57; 25.6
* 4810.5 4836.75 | -0.16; 27.8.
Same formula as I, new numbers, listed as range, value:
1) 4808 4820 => 27.8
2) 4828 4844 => 27.6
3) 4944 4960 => 27.1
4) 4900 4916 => 27.1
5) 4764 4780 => 27.5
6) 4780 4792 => 27.6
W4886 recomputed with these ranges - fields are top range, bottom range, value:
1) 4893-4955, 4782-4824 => 0.97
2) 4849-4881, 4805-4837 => 0.90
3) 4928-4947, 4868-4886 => 1.01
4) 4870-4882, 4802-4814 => 0.97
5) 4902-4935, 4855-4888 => 1.07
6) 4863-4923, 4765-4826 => 0.96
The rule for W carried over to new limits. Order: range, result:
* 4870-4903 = 27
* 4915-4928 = 26.6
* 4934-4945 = 26.9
